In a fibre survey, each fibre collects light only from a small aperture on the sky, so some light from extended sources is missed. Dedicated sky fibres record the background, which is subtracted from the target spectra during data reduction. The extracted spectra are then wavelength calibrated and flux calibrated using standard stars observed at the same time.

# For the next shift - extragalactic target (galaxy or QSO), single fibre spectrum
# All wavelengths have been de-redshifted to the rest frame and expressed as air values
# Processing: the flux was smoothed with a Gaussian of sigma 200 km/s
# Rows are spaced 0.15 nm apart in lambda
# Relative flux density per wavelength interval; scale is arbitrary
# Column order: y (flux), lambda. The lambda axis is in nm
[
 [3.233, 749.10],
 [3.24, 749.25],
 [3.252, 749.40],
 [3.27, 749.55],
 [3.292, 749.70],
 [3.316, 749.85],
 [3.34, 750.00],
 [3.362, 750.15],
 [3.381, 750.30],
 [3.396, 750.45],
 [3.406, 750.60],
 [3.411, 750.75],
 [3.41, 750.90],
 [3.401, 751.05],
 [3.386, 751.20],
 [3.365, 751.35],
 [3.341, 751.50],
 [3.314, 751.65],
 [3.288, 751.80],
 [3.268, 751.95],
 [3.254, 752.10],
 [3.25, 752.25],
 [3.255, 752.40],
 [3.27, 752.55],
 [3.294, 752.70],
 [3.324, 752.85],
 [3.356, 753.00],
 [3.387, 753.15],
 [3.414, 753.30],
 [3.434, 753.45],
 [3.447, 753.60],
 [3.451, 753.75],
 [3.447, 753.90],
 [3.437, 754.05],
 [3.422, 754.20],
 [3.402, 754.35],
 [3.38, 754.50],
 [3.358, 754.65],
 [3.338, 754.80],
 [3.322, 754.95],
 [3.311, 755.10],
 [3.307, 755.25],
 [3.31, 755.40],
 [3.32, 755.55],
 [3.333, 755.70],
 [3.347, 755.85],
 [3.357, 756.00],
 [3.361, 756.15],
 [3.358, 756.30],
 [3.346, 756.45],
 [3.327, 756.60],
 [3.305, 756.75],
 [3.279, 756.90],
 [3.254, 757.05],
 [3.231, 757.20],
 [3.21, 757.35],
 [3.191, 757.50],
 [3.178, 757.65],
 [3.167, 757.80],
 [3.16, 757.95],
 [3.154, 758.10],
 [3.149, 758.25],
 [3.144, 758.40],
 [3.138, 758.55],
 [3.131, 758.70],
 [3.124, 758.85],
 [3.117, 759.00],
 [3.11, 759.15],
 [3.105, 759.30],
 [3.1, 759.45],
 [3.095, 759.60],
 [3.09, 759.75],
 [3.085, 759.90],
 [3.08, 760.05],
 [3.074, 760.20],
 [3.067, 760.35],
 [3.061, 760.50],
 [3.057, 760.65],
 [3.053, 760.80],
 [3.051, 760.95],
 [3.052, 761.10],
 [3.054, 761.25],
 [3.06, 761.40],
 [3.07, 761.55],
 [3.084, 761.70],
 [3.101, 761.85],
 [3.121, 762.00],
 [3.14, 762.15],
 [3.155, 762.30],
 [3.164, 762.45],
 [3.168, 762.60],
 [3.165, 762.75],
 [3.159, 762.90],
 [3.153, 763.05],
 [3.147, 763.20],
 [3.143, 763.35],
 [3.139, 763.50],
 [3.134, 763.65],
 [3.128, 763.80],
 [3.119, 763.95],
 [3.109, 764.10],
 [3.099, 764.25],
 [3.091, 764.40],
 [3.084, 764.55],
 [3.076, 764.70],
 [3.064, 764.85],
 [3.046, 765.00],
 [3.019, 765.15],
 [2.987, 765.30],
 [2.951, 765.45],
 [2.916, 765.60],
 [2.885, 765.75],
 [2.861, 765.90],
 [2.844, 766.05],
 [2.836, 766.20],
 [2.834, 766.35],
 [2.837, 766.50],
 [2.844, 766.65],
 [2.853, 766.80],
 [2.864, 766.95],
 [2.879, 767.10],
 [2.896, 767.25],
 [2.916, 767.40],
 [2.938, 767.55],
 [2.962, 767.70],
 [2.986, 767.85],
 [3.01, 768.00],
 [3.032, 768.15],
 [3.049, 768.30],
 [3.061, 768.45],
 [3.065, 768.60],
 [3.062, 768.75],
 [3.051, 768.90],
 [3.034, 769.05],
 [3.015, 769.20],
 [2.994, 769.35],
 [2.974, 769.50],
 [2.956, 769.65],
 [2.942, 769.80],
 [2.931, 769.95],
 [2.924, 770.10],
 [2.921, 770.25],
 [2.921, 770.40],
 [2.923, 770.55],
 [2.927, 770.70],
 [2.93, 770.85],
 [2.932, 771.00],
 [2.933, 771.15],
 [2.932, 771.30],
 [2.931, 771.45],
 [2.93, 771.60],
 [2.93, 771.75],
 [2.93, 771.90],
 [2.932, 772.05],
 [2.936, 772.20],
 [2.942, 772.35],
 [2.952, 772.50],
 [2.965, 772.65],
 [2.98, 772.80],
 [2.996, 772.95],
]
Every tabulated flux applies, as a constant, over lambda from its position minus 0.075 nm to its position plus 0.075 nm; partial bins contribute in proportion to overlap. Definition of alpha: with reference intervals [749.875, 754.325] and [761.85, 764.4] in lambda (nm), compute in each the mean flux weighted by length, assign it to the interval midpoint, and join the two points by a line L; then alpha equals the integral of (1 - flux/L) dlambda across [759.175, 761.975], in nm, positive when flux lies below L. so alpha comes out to 0.100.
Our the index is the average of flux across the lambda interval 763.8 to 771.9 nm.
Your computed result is 2.97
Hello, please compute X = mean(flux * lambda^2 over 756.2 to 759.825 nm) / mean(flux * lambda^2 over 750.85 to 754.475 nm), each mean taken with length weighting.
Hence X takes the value 0.96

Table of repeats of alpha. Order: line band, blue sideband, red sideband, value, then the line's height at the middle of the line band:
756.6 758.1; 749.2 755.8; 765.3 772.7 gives 0.00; 3.23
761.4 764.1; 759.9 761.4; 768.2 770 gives -0.07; 3.05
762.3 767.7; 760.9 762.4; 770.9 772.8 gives 0.05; 3.04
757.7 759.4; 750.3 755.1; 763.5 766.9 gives 0.03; 3.19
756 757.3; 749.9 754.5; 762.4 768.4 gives -0.03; 3.24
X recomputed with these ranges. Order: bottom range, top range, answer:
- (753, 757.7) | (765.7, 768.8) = 0.90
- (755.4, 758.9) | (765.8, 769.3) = 0.93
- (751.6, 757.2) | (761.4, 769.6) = 0.93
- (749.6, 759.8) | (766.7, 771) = 0.93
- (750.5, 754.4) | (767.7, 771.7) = 0.93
